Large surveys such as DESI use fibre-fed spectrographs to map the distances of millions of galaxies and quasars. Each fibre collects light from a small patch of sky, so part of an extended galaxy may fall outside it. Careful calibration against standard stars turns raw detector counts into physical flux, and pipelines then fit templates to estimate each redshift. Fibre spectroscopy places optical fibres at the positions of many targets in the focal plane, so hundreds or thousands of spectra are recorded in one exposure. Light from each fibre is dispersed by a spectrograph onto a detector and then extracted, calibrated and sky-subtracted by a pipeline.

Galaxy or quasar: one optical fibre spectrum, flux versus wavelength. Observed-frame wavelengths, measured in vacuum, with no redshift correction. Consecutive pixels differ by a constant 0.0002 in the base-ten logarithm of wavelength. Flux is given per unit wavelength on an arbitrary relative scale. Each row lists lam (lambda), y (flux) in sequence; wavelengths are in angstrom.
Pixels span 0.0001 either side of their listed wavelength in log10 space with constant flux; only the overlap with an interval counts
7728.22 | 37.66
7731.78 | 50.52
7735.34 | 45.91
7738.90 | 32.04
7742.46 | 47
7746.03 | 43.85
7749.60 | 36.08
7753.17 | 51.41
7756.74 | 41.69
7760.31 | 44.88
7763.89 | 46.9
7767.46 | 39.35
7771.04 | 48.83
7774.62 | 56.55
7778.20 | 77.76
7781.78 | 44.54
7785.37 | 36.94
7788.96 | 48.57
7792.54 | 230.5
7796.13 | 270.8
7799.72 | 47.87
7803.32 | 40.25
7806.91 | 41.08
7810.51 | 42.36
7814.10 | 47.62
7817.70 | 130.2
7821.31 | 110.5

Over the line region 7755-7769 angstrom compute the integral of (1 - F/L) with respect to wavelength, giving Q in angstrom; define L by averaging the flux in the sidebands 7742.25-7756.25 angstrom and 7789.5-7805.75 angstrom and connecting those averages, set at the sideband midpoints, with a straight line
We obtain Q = 5.0 angstrom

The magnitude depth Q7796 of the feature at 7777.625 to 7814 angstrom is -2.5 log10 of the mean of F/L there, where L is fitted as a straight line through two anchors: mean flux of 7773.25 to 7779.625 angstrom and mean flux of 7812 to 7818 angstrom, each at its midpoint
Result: -0.207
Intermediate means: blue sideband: 67.3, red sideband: 76.3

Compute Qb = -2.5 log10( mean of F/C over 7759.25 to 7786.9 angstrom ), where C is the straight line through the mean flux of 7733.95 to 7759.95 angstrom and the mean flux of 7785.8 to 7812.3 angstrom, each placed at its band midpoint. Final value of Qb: 0.38 mag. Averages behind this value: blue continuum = 42.7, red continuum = 99.6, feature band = 49.7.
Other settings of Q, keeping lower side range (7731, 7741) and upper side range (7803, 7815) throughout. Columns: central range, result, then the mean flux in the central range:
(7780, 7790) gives -0.1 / 42.9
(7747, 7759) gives -0.2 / 43.2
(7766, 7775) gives -1.0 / 47.3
